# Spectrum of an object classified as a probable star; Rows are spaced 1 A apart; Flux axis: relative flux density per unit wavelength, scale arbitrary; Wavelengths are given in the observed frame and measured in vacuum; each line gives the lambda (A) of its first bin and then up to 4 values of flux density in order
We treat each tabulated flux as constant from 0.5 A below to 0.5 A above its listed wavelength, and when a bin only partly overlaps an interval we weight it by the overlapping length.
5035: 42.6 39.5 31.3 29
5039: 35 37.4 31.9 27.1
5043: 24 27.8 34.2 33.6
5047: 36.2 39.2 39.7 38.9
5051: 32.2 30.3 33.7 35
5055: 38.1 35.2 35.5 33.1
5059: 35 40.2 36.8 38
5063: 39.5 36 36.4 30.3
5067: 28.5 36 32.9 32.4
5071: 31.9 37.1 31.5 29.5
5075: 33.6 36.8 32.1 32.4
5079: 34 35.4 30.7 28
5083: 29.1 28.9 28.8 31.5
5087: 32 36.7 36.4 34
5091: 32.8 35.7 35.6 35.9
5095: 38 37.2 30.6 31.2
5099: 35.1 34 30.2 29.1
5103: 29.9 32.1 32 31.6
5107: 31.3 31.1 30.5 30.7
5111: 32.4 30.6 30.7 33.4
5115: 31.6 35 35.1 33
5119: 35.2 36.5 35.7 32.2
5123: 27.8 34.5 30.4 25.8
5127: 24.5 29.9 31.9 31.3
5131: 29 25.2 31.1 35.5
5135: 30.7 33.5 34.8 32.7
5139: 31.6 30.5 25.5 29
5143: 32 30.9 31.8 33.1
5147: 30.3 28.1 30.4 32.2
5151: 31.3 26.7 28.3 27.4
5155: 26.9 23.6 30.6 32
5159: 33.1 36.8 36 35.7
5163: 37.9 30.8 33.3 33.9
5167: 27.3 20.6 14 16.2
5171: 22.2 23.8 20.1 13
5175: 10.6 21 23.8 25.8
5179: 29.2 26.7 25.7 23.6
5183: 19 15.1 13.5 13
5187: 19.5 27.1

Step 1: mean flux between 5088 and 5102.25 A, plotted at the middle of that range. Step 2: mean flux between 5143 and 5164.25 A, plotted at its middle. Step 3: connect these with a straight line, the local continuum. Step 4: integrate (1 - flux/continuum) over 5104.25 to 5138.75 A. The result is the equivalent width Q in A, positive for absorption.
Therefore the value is 1.2 A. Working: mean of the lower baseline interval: 34.2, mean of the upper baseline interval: 31.2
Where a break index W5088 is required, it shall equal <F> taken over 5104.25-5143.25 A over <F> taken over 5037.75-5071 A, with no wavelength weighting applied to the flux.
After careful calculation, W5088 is 0.9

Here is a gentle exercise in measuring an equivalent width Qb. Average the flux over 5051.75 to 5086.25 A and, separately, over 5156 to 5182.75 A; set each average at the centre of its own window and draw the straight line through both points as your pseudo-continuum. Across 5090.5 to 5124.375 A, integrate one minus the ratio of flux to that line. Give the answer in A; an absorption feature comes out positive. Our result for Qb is -2.4 A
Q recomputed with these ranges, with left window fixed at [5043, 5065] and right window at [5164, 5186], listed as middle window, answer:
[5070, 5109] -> -1.7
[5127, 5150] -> -4.3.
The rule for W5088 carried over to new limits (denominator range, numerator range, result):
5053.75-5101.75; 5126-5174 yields 0.86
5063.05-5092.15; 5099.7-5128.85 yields 0.96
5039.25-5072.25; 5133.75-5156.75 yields 0.88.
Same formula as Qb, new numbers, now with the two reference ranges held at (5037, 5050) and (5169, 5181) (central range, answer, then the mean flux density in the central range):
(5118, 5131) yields -2.84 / 31.3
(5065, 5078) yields -0.99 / 32.8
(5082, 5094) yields -1.58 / 32.8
